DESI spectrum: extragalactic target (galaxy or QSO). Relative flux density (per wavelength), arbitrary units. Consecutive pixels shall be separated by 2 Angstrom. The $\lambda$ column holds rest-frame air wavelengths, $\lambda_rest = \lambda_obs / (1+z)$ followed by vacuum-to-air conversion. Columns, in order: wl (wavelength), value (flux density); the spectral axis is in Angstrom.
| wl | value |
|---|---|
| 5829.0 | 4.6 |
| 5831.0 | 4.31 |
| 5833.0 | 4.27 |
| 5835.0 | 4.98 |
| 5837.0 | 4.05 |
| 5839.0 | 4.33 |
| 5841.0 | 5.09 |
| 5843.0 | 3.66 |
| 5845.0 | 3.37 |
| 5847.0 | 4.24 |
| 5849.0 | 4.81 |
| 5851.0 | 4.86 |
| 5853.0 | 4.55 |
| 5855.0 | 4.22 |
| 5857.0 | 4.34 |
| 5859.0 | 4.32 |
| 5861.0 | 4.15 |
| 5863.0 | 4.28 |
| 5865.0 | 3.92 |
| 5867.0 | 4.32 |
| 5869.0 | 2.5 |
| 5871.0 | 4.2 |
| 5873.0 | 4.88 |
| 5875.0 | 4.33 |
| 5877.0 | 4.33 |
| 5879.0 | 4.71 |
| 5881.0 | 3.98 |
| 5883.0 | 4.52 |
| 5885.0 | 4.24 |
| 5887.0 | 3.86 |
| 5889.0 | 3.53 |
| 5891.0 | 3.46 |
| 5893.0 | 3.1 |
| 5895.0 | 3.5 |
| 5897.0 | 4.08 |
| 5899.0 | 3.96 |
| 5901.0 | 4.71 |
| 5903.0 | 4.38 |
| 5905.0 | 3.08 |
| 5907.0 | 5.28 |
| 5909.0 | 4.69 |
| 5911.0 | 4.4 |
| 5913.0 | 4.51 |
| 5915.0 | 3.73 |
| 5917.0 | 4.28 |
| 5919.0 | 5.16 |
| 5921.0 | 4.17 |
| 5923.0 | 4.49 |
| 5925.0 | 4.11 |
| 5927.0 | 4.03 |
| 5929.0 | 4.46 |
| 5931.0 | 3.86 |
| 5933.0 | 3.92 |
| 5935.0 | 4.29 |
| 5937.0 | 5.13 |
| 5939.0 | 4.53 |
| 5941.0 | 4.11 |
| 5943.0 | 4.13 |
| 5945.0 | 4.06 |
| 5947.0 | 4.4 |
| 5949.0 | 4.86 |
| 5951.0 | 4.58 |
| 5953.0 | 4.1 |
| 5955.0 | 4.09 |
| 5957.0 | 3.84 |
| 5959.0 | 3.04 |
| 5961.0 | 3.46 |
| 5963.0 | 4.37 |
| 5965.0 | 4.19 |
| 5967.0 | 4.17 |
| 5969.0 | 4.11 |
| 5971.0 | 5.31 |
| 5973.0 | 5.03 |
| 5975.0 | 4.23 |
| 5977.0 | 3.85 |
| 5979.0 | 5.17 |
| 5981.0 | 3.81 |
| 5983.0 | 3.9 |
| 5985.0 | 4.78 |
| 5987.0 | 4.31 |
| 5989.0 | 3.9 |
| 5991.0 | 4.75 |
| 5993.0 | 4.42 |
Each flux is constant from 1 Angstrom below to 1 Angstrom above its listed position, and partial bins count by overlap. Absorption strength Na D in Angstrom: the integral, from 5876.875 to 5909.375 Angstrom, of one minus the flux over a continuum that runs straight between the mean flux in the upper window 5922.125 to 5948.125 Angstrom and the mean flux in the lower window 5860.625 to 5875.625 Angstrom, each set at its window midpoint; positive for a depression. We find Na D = 0.60 Angstrom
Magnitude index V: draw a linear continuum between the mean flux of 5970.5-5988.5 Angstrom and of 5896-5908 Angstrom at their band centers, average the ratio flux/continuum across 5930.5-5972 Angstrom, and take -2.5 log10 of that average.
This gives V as 0.039 mag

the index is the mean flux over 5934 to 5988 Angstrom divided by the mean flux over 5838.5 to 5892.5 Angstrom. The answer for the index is 1.0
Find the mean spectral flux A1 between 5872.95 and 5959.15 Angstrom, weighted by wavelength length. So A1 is 4.21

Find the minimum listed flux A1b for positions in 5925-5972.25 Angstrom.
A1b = 3.04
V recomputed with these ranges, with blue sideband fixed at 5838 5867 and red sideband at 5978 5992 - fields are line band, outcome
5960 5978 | 0.02 mag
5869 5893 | 0.06 mag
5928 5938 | 0.00 mag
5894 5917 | 0.03 mag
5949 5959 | 0.06 mag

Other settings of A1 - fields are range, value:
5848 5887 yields 4.28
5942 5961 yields 4.09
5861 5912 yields 4.09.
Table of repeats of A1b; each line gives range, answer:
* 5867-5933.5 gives 2.5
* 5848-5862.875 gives 4.15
